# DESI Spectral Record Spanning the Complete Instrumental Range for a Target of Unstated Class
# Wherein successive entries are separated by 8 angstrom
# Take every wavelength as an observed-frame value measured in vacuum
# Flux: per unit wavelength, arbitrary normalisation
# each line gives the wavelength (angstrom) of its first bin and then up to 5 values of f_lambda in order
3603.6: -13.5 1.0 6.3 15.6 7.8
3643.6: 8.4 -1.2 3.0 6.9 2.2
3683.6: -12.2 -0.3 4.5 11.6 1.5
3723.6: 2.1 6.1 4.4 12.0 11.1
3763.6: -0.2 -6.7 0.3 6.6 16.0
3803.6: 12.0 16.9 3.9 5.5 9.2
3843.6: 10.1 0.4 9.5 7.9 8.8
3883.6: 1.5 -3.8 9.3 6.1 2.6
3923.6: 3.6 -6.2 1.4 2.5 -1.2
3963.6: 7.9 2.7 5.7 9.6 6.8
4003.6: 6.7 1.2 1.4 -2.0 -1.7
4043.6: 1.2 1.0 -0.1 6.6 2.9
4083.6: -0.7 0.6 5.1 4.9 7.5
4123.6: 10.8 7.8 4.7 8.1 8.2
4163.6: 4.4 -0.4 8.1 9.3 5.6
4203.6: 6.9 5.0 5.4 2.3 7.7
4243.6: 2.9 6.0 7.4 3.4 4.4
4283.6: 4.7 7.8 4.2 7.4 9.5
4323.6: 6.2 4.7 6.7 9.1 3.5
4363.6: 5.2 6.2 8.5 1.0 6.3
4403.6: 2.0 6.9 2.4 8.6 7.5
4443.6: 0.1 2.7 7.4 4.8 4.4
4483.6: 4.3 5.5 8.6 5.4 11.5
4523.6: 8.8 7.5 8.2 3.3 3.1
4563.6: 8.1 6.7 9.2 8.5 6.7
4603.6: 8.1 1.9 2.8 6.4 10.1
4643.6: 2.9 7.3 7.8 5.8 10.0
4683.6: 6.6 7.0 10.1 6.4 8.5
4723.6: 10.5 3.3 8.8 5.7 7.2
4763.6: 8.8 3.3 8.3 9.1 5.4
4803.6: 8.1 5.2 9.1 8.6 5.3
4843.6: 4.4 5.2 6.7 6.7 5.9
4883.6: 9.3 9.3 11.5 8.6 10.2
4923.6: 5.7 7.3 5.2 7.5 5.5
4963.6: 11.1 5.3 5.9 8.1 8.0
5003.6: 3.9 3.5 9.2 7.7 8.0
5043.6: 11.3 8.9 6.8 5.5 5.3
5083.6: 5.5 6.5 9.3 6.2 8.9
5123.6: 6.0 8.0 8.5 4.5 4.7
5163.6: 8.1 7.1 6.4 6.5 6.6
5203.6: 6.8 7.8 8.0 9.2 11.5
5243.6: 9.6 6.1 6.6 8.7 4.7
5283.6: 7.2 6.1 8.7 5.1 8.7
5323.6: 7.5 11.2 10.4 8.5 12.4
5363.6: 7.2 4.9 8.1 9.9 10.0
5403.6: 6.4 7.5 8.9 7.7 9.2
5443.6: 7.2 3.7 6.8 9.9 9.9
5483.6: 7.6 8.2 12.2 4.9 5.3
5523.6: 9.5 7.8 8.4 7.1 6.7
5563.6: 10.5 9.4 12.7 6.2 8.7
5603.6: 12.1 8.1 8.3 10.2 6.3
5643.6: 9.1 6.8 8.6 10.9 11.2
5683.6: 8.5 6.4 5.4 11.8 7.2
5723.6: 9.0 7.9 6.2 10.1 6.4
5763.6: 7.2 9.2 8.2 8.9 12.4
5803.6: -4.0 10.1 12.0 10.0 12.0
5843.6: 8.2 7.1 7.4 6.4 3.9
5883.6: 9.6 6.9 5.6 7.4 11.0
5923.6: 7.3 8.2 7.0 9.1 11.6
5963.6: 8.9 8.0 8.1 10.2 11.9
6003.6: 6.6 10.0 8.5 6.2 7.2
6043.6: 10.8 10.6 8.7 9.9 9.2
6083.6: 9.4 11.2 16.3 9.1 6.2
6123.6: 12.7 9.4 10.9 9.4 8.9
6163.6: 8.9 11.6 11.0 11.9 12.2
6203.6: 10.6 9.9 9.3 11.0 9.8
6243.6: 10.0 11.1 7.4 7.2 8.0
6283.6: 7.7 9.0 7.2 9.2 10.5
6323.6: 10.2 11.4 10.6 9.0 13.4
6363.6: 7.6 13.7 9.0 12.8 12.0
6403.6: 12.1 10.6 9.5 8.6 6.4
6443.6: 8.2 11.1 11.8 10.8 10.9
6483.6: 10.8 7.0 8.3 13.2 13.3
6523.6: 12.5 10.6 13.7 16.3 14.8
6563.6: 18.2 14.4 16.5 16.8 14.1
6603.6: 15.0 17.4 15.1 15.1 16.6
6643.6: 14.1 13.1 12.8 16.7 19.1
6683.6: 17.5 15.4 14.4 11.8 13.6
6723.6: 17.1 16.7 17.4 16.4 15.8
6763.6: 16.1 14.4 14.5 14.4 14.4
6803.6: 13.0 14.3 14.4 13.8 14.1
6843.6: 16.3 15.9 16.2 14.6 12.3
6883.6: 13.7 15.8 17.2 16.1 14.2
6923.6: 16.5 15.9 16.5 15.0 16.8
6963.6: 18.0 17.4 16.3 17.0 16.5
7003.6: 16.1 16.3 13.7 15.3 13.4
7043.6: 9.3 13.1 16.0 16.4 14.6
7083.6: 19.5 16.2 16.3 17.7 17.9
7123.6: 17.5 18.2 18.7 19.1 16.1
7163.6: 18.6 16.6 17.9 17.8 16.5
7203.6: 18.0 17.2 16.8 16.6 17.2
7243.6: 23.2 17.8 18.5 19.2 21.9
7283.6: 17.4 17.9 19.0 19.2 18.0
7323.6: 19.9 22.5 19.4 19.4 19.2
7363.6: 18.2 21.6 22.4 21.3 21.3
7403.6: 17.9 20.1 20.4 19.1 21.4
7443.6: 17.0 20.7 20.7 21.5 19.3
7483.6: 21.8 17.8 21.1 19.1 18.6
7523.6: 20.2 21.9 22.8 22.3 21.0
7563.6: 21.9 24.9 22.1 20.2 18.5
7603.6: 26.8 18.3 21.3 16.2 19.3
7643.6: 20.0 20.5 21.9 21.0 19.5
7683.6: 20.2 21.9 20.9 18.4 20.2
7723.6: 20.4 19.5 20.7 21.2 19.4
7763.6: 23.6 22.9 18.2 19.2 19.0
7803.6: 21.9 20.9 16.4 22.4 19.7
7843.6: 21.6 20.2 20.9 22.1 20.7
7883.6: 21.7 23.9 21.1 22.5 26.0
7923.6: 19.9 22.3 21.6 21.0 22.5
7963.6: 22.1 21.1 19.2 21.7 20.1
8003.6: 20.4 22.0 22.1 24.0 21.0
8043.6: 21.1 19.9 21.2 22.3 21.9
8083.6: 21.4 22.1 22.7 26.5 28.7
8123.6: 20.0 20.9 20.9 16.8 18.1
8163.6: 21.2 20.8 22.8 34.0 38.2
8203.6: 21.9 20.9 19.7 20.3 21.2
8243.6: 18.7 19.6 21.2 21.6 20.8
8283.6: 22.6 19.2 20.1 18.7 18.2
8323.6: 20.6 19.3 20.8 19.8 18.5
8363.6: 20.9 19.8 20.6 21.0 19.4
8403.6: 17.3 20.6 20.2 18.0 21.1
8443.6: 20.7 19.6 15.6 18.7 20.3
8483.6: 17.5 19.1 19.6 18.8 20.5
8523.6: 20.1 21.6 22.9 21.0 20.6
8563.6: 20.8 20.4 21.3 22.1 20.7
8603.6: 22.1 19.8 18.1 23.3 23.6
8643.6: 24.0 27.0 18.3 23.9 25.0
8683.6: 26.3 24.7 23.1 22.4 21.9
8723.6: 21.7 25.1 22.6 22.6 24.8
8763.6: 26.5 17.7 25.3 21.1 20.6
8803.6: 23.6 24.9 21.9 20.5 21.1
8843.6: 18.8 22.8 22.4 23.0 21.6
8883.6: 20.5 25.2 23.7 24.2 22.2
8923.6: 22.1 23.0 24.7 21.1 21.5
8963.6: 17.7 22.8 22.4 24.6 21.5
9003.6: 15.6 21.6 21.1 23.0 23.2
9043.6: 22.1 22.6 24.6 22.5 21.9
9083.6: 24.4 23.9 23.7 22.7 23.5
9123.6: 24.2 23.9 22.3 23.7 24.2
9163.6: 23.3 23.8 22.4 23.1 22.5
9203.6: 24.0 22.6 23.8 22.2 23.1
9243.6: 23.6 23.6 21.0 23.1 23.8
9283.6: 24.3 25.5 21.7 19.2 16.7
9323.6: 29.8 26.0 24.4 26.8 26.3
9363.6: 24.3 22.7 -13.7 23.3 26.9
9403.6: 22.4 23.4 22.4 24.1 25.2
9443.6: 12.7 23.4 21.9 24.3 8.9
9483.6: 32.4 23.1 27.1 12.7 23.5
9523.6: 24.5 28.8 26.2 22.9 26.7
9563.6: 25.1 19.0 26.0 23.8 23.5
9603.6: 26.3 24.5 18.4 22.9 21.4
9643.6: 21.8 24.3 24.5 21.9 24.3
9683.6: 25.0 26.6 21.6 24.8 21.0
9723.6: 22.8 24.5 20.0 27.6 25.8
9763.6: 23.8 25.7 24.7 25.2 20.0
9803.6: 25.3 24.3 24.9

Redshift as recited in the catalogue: 0.636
